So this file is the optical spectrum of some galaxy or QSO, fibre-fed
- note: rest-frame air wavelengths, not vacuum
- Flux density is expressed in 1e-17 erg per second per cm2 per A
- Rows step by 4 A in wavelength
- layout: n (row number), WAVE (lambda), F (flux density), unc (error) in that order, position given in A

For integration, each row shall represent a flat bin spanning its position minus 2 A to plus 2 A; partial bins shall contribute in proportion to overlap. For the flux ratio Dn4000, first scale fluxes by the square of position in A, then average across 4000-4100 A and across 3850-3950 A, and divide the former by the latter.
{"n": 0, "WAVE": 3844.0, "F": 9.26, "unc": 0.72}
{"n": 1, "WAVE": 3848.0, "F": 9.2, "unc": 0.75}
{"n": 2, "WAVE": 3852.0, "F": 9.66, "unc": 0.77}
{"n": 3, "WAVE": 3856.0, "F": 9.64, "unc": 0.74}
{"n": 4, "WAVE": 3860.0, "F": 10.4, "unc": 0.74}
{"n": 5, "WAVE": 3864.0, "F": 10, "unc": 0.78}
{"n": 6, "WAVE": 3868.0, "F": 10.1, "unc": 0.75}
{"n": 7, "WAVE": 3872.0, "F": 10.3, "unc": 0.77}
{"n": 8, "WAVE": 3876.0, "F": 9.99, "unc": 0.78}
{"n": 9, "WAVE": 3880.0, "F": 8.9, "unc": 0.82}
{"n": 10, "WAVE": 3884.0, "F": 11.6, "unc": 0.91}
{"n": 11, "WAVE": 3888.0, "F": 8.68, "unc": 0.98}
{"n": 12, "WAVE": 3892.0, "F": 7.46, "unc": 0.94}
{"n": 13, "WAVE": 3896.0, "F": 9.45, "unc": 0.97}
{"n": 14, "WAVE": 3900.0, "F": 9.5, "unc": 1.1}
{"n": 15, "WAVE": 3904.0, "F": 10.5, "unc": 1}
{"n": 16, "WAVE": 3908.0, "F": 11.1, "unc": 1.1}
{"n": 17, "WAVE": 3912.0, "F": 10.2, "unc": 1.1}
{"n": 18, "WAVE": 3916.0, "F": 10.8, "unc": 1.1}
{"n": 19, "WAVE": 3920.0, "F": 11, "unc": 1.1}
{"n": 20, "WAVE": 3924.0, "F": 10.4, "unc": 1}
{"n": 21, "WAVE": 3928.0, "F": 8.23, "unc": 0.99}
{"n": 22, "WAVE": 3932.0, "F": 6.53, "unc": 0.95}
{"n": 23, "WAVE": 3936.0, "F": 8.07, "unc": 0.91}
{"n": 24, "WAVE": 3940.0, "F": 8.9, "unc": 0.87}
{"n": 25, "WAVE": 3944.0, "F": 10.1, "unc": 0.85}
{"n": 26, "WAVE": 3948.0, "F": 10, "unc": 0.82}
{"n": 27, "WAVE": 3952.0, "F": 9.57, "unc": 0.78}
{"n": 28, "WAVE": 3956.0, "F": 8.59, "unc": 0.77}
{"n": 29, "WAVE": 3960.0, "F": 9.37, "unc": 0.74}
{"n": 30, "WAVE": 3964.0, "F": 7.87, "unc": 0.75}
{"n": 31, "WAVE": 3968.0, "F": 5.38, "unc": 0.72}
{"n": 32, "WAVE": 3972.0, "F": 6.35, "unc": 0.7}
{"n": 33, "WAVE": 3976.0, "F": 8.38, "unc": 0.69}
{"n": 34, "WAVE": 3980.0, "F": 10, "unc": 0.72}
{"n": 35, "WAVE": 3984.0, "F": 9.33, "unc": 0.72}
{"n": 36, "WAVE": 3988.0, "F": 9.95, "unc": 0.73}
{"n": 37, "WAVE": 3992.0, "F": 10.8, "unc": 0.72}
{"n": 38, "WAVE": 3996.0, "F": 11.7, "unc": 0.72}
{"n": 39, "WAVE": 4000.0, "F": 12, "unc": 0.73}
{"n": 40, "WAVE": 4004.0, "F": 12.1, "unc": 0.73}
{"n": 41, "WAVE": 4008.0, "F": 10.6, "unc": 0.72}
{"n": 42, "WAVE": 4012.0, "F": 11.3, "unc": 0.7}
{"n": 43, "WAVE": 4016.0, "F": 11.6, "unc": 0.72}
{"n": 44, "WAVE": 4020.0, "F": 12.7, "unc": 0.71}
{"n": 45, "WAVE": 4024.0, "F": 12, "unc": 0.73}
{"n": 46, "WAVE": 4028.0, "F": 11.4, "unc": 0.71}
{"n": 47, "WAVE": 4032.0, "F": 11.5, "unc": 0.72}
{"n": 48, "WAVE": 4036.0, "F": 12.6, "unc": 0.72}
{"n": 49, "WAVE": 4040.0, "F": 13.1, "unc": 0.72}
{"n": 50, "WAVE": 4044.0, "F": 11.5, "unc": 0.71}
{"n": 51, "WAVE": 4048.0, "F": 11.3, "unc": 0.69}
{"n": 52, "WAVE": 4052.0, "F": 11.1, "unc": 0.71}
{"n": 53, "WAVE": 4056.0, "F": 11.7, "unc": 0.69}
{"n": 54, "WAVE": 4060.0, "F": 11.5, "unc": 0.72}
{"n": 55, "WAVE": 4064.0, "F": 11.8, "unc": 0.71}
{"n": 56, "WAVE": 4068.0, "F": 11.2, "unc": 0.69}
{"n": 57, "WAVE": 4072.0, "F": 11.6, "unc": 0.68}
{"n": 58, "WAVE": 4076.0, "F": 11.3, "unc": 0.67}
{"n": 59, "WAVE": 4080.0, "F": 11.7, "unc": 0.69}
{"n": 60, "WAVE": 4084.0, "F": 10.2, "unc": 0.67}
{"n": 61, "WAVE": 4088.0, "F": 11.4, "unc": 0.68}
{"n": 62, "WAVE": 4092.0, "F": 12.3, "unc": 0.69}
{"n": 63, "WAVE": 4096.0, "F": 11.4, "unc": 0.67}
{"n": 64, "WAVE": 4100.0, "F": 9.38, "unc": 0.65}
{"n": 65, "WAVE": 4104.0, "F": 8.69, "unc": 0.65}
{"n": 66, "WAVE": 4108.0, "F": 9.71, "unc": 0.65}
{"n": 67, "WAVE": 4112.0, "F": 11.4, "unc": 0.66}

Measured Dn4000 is 1.3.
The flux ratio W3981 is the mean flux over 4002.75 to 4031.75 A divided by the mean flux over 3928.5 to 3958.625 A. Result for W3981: 1.32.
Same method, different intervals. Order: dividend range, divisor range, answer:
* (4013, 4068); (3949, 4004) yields 1.27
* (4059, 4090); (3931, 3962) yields 1.26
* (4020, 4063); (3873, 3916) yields 1.21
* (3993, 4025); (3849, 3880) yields 1.18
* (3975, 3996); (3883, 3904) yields 1.06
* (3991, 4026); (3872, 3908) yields 1.21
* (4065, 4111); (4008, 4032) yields 0.93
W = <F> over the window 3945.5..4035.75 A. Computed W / 10.2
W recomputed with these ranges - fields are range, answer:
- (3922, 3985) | 8.55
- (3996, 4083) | 11.7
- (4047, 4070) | 11.4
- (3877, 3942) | 9.47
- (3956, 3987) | 8.19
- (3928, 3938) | 7.49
